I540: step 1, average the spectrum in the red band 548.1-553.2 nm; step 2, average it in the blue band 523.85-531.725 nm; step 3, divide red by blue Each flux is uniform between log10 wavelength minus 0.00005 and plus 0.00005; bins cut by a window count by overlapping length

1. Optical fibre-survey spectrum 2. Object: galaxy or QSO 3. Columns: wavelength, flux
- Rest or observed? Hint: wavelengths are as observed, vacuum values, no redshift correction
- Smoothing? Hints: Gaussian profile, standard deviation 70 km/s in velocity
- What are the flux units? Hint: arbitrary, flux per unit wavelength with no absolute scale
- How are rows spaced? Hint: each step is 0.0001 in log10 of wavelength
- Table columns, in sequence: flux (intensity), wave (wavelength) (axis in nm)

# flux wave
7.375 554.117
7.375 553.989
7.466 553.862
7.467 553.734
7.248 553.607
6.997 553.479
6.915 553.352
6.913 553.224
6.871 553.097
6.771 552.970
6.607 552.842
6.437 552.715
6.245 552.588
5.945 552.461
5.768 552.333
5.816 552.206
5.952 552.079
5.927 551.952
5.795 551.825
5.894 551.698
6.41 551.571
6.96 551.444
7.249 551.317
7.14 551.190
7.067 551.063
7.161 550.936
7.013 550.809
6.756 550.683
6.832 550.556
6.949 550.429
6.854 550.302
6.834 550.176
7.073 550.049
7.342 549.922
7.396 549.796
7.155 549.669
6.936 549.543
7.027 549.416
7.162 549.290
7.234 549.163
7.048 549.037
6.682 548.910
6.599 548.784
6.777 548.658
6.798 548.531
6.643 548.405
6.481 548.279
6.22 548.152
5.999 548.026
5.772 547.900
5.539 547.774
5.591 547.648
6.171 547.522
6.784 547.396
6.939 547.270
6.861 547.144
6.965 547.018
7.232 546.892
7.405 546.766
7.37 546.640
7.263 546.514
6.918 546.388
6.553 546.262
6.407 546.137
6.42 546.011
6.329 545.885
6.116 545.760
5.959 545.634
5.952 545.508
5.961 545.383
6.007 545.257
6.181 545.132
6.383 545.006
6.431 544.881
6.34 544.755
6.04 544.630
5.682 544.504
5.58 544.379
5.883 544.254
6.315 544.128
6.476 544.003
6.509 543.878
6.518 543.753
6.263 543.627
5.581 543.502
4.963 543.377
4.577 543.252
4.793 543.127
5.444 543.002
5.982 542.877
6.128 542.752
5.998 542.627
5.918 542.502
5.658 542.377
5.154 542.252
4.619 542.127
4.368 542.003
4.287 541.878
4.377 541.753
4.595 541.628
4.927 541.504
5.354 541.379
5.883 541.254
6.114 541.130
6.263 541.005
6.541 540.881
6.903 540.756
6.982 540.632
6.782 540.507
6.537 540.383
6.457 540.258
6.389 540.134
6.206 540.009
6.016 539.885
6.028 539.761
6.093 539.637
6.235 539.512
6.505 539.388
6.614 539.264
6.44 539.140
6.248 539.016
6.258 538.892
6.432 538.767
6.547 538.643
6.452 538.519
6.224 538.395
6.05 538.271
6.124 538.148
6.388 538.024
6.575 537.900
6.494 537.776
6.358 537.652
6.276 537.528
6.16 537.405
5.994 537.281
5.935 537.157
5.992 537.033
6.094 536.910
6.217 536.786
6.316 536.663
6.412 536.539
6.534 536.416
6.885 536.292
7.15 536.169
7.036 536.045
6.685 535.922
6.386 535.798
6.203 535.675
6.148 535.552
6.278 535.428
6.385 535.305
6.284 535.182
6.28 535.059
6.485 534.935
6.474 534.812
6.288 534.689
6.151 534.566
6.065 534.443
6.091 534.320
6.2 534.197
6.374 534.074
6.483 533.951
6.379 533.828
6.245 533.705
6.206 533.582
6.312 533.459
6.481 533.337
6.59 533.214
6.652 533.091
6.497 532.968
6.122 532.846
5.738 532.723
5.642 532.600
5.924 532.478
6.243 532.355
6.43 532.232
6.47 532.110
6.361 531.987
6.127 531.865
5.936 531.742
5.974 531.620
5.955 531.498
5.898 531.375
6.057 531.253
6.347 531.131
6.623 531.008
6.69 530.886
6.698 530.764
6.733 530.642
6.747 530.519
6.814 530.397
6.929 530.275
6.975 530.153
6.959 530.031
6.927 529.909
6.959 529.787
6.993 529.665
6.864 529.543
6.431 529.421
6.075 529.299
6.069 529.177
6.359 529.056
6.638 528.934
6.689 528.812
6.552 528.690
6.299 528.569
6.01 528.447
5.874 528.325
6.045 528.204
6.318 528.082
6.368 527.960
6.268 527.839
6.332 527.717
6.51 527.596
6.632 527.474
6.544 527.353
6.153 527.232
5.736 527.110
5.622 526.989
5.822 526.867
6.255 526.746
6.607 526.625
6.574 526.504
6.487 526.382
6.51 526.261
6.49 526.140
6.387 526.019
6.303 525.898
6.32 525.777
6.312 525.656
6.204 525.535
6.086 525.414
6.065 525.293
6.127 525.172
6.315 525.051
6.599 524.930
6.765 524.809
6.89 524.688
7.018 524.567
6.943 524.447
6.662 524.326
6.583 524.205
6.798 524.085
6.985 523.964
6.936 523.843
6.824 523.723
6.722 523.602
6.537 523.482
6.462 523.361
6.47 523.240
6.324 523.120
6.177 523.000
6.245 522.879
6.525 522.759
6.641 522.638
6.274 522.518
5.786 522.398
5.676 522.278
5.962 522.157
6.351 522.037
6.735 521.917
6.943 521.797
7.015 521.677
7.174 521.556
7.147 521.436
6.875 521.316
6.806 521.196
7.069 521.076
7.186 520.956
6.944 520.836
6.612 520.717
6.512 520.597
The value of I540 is 1.04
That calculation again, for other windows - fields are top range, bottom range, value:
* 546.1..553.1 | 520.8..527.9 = 1.03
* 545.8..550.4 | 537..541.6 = 1.08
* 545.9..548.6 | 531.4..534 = 1.06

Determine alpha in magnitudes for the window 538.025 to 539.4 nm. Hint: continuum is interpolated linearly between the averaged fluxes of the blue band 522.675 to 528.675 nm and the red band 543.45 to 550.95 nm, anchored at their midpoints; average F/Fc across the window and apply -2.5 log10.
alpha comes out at 0.03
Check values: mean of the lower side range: 6.41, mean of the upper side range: 6.56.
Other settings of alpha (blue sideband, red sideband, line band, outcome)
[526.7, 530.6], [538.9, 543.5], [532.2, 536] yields -0.02 mag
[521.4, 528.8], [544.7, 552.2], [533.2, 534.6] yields 0.04 mag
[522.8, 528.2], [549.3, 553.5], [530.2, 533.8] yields 0.03 mag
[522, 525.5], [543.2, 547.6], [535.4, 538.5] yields 0.00 mag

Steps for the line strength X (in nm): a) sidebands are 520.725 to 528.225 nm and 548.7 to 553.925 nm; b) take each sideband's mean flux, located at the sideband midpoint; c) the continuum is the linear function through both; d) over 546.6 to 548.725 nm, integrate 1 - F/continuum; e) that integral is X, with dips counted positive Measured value 0.06 nm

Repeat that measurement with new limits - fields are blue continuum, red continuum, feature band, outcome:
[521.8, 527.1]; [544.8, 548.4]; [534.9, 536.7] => -0.019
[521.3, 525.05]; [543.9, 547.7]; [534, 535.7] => 0.063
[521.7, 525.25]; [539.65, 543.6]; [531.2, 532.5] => 0.001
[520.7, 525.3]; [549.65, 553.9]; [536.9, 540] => 0.195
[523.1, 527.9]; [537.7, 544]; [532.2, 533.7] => -0.007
